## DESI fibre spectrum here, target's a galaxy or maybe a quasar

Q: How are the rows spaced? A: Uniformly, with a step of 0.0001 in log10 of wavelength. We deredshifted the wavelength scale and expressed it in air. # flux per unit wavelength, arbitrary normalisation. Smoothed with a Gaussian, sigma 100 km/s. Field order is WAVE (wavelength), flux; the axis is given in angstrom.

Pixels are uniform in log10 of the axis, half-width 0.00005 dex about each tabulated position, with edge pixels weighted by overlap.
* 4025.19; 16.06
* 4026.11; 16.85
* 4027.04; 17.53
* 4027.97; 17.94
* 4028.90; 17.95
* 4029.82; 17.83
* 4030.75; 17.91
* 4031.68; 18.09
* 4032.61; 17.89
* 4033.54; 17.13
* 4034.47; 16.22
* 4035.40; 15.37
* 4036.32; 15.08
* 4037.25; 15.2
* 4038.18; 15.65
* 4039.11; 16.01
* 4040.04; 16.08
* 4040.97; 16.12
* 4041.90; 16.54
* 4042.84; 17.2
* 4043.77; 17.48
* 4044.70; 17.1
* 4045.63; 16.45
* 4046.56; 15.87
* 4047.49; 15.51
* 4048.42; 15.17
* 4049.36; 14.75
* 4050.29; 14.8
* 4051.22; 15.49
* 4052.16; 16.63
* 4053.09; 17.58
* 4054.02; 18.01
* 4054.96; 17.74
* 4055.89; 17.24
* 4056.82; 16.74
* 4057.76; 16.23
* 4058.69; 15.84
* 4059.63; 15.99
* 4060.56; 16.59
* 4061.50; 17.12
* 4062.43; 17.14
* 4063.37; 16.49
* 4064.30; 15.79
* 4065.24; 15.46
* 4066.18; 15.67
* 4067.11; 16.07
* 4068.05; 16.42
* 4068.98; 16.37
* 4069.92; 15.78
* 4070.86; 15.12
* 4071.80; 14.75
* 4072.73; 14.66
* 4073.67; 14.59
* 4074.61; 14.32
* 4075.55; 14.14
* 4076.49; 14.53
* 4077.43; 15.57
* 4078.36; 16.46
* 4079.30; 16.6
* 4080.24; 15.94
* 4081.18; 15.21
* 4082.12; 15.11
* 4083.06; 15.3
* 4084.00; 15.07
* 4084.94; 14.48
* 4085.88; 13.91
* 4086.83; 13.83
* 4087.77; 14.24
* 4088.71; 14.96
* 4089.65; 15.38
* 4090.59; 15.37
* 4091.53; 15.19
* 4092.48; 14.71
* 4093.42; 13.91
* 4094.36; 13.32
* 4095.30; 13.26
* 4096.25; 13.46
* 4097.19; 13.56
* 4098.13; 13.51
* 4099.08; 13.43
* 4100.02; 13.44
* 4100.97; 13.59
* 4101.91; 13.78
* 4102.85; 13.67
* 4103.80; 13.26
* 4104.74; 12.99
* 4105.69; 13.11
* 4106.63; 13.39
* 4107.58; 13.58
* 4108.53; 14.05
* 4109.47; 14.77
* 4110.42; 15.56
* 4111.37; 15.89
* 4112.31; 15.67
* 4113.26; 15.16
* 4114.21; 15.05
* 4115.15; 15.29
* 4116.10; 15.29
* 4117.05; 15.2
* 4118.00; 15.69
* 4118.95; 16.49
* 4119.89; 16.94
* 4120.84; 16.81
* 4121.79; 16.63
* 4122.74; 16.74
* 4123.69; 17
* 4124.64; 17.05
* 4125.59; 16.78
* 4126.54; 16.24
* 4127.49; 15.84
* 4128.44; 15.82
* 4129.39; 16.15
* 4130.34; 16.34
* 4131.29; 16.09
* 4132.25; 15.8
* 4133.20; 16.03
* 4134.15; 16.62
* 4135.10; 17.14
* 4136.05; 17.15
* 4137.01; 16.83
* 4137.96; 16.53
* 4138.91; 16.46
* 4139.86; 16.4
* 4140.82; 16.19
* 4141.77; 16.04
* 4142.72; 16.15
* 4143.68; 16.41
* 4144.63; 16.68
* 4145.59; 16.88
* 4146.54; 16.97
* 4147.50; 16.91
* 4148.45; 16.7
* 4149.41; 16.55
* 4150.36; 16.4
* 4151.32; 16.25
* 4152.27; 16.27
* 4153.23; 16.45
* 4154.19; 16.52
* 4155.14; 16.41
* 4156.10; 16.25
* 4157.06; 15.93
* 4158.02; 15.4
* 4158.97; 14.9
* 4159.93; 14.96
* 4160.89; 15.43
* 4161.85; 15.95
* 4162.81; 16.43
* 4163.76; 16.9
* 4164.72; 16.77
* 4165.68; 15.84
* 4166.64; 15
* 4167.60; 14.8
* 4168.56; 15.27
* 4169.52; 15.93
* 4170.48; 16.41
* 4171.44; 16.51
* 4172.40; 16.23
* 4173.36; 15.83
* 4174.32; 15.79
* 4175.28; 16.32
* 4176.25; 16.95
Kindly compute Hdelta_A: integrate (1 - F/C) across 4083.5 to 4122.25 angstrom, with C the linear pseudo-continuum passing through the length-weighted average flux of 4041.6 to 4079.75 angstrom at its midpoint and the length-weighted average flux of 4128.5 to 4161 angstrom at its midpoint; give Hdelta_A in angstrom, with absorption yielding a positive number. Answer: 3.9 angstrom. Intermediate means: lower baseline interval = 16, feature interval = 14.6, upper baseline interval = 16.3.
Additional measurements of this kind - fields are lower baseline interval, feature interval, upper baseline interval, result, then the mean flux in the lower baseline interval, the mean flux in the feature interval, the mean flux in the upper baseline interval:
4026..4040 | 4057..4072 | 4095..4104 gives -0.8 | 16.8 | 16.1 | 13.5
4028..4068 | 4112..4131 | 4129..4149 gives 0.4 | 16.5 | 16.1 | 16.5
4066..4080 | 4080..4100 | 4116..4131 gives 1.7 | 15.4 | 14.4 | 16.3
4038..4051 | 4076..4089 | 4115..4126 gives 0.9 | 16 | 15.1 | 16.3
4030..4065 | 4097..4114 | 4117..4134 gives 2.4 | 16.4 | 14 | 16.3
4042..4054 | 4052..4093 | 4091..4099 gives -1.9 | 16.2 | 15.7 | 13.8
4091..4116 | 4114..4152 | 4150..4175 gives -3.4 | 14.1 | 16.4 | 16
